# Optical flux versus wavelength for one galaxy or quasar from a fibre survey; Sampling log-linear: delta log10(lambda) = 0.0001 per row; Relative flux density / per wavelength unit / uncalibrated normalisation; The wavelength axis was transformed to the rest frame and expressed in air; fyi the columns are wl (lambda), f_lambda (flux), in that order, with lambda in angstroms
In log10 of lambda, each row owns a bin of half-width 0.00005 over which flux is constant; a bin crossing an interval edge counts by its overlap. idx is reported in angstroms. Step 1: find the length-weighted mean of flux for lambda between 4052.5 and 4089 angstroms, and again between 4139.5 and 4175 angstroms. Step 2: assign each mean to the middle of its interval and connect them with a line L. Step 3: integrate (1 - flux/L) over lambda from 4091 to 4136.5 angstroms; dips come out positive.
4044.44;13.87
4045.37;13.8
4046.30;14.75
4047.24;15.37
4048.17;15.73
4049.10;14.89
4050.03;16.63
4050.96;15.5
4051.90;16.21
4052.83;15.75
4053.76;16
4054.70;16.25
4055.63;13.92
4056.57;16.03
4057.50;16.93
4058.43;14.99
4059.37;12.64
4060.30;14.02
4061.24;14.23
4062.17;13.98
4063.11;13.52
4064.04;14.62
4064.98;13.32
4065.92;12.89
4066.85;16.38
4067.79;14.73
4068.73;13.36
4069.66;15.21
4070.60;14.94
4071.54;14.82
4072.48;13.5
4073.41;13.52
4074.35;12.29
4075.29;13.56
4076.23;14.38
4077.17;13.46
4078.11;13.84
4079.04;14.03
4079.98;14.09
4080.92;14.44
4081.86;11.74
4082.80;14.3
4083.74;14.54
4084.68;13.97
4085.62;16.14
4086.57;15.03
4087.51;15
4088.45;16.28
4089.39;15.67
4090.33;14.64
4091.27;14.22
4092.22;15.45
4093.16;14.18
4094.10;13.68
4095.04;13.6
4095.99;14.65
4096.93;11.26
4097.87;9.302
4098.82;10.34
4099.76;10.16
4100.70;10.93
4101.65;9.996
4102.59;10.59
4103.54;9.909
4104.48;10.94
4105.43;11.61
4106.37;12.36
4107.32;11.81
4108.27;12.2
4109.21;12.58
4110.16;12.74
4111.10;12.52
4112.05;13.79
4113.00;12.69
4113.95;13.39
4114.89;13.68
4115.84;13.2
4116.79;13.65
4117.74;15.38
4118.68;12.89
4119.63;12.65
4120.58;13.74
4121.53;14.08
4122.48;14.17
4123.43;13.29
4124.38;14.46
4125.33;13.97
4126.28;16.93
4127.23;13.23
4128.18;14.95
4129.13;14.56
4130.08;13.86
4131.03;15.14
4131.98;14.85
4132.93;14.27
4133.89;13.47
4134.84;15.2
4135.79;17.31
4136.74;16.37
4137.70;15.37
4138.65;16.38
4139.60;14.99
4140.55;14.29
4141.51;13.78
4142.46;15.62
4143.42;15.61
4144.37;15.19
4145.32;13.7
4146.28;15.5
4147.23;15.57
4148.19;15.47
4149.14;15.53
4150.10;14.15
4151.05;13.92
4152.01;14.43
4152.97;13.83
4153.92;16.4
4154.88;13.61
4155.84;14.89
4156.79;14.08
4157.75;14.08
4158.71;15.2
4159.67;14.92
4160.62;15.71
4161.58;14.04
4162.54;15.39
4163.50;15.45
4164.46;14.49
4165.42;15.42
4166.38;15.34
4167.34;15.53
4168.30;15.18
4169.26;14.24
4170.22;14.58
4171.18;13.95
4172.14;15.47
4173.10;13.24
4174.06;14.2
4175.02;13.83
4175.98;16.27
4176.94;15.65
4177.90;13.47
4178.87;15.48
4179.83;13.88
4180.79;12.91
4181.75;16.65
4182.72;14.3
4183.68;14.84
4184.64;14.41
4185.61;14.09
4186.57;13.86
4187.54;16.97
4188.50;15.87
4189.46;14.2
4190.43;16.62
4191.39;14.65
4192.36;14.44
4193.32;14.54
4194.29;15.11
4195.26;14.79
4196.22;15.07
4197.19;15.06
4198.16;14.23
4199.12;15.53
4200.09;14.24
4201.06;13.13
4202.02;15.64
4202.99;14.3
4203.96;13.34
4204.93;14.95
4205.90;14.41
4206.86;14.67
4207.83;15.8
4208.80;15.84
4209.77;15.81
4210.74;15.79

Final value 4.3 angstroms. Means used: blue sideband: 14.4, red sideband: 14.8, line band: 13.2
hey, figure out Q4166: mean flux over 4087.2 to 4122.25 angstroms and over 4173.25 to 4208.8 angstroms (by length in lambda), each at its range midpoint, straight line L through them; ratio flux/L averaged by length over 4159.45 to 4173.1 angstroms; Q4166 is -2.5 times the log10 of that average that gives -0.05 mag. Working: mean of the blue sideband 12.9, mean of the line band 14.9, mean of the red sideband 14.8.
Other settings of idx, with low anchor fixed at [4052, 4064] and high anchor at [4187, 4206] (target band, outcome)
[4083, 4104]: 2.4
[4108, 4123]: 1.5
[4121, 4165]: 0.2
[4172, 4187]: 0.3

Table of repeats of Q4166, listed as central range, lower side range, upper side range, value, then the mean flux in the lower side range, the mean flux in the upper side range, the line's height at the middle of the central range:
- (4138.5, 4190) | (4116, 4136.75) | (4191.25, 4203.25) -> -0.019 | 14.4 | 14.7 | 14.6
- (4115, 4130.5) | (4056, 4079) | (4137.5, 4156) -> 0.049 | 14.2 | 14.9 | 14.7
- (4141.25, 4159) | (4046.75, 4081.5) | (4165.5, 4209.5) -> -0.004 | 14.6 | 14.8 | 14.7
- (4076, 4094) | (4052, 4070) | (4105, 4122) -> -0.041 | 14.7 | 13.1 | 14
